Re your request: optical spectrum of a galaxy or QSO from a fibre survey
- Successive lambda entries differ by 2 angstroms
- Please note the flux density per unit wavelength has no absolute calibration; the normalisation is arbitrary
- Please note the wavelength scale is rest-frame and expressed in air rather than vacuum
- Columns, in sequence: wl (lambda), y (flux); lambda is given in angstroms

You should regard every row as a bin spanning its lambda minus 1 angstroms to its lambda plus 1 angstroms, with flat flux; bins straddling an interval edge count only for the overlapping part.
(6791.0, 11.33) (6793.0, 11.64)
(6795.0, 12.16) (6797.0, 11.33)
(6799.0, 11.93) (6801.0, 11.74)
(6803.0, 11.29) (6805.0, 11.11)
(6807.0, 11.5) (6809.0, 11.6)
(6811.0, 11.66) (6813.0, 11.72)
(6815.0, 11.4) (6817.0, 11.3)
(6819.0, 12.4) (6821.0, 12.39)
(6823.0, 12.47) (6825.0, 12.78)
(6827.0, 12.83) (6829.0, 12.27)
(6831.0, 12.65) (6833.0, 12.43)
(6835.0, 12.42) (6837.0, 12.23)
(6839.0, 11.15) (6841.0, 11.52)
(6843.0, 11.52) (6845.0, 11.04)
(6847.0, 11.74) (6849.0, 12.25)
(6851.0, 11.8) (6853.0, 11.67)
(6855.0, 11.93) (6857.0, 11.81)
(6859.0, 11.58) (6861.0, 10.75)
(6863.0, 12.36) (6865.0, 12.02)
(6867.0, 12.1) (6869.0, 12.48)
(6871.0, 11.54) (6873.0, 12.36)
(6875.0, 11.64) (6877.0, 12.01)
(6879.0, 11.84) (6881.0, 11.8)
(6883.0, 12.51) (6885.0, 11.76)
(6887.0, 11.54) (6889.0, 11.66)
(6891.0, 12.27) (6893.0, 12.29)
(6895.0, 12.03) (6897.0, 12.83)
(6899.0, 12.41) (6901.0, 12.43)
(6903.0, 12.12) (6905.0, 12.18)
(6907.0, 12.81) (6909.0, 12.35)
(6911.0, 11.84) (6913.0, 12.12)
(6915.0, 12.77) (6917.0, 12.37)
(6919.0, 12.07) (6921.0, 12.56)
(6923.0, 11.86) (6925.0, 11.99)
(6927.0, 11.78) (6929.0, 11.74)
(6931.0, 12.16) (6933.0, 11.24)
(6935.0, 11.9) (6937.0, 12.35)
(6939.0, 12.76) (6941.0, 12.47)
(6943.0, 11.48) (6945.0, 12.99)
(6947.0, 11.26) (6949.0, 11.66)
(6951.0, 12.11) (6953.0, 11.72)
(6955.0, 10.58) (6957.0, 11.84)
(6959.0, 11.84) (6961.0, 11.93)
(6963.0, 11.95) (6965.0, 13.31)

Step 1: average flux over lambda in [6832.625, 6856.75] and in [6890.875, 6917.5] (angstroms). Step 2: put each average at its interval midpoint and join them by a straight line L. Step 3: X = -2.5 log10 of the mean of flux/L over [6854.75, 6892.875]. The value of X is 0.01 mag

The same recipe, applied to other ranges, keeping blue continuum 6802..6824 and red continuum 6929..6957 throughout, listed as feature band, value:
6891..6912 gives -0.04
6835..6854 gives 0.01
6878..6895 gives -0.01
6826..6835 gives -0.07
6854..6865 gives 0.01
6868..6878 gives -0.02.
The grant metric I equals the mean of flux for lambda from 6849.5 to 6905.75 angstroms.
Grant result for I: 12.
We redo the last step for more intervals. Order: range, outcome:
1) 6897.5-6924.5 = 12.3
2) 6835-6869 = 11.8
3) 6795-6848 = 11.9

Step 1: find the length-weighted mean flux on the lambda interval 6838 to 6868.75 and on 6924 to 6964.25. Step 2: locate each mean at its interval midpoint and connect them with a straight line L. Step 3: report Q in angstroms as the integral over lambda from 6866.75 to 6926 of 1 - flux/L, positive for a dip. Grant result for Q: -1.80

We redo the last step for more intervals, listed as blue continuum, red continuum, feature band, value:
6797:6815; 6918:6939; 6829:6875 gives -0.7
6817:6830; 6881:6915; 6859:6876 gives 0.6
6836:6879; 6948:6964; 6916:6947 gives -1.0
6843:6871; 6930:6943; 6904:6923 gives -0.5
